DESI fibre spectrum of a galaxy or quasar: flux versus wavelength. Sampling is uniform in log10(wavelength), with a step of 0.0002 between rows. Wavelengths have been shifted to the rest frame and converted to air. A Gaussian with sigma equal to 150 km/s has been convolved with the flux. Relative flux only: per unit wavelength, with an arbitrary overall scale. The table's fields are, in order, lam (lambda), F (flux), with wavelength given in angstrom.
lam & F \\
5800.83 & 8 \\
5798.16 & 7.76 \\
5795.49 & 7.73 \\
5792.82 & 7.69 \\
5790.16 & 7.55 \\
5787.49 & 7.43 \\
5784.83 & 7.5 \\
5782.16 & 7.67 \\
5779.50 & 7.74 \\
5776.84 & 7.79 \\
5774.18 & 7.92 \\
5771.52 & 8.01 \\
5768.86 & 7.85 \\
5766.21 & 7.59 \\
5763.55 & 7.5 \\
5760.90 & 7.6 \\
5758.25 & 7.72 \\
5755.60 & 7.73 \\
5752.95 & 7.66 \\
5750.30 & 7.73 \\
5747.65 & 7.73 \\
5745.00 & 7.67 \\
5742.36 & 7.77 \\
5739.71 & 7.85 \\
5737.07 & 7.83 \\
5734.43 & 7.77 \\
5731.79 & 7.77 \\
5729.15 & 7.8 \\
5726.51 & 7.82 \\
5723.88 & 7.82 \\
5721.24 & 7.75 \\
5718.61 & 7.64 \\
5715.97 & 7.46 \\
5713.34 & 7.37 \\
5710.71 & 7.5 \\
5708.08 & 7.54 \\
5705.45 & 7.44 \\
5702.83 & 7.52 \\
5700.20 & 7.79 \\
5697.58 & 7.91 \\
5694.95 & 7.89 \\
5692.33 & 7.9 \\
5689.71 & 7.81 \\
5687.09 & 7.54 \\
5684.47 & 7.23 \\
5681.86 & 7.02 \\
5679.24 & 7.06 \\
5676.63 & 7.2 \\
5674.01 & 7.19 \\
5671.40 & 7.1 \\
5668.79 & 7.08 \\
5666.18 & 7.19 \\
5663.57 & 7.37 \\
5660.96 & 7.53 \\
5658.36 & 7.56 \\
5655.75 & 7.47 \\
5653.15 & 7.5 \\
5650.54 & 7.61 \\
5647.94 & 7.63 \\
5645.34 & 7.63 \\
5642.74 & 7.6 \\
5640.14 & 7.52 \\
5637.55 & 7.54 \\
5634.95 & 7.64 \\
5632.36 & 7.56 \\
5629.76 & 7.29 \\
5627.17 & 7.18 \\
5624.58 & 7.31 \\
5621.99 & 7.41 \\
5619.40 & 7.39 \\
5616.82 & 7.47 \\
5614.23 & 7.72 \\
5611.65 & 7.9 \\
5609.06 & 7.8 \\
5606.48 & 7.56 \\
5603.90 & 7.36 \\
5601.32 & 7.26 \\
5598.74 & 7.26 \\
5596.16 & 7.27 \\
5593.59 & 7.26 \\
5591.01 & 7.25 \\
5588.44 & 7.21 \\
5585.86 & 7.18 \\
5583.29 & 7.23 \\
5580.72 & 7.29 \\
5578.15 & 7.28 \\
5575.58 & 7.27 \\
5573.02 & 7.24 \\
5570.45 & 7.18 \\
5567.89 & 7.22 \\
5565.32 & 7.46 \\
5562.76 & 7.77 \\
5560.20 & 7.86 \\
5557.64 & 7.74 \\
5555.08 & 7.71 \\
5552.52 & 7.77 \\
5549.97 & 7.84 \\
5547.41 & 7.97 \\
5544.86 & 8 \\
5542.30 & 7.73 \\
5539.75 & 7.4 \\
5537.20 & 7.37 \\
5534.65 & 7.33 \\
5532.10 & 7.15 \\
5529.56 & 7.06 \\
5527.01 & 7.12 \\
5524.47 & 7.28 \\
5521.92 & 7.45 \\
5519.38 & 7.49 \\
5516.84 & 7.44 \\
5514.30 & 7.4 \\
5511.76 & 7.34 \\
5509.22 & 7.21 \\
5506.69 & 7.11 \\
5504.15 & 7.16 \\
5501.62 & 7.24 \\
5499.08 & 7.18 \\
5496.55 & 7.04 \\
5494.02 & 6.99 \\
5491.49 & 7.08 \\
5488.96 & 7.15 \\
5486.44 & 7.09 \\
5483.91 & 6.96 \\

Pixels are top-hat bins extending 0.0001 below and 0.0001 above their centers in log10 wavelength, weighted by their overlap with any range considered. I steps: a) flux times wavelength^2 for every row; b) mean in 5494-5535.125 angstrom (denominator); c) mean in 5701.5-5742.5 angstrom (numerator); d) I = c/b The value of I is 1.14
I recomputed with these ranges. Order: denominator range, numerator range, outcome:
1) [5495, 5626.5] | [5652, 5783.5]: 1.08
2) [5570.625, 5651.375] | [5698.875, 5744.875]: 1.08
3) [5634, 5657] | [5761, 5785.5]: 1.07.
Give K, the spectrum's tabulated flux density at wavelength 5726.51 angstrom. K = 7.82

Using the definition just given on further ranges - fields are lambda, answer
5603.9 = 7.36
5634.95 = 7.64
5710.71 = 7.5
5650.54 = 7.61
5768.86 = 7.85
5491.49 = 7.08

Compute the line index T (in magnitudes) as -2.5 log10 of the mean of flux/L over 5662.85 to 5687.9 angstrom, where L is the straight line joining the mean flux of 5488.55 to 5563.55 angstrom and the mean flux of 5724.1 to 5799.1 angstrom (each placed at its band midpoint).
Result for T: 0.06 mag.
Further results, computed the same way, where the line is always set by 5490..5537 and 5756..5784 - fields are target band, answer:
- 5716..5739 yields -0.015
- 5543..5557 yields -0.078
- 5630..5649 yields -0.013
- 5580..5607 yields 0.016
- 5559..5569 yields -0.037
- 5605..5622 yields -0.028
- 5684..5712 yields -0.009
